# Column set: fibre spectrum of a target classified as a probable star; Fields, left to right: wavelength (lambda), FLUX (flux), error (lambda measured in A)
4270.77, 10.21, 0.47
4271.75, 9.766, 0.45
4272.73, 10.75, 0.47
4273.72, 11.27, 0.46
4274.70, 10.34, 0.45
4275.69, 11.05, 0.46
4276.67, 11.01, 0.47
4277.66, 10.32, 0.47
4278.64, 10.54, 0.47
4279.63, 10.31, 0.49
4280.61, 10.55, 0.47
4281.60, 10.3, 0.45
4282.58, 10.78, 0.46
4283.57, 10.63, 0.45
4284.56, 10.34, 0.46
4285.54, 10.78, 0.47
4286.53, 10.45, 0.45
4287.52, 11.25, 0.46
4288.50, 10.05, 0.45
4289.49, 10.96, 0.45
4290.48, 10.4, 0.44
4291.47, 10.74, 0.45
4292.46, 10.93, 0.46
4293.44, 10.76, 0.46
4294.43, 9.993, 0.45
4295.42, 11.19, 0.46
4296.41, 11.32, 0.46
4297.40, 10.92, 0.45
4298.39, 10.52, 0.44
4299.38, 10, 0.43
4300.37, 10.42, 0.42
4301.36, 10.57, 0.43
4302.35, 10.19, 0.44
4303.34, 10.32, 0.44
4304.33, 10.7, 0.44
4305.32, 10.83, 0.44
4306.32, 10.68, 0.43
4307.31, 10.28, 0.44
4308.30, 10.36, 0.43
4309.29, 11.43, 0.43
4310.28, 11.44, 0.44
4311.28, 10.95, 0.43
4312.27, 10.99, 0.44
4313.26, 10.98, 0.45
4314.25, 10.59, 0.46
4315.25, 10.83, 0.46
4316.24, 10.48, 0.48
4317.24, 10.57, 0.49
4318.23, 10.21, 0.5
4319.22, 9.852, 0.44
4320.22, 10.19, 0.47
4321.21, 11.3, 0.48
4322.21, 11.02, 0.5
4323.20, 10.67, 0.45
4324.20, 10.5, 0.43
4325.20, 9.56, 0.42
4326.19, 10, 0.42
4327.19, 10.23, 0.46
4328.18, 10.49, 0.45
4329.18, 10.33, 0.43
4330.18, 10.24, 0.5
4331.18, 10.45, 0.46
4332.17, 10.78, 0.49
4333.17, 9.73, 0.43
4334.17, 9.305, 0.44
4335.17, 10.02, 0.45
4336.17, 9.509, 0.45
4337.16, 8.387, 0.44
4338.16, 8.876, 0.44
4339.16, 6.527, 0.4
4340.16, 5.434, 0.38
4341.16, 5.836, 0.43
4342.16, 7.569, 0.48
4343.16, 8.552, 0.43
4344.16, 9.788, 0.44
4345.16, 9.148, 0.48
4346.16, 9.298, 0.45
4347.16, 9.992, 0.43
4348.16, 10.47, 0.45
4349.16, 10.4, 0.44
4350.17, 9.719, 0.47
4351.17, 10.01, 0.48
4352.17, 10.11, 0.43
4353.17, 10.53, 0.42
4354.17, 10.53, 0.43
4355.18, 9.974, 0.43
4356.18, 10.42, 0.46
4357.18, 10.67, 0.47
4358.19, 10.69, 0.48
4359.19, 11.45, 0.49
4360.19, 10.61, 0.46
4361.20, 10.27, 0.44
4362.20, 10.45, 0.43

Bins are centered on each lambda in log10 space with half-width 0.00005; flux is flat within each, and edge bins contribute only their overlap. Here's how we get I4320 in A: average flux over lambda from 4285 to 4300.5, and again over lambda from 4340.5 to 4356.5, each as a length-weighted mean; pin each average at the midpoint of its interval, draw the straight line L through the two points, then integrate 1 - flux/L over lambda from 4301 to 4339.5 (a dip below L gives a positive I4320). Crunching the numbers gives -0.7 A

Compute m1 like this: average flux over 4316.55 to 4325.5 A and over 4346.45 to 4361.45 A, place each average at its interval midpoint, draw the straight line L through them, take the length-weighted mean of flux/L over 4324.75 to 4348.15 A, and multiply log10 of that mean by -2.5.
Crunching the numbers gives 0.14 mag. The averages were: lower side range 10.4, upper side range 10.4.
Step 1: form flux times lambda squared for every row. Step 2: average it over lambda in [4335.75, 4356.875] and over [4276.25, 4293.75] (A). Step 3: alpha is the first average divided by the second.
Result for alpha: 0.88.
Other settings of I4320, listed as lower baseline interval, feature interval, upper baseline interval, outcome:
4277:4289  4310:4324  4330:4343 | -2.08 A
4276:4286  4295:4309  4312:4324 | 0.00 A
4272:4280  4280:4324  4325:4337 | -1.22 A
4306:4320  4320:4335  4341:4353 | -0.28 A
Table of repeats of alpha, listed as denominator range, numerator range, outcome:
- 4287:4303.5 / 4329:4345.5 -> 0.85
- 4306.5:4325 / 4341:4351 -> 0.87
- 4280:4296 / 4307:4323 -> 1.02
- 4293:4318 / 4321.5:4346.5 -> 0.88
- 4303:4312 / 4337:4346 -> 0.74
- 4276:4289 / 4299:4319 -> 1.02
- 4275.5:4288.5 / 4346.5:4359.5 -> 1.01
